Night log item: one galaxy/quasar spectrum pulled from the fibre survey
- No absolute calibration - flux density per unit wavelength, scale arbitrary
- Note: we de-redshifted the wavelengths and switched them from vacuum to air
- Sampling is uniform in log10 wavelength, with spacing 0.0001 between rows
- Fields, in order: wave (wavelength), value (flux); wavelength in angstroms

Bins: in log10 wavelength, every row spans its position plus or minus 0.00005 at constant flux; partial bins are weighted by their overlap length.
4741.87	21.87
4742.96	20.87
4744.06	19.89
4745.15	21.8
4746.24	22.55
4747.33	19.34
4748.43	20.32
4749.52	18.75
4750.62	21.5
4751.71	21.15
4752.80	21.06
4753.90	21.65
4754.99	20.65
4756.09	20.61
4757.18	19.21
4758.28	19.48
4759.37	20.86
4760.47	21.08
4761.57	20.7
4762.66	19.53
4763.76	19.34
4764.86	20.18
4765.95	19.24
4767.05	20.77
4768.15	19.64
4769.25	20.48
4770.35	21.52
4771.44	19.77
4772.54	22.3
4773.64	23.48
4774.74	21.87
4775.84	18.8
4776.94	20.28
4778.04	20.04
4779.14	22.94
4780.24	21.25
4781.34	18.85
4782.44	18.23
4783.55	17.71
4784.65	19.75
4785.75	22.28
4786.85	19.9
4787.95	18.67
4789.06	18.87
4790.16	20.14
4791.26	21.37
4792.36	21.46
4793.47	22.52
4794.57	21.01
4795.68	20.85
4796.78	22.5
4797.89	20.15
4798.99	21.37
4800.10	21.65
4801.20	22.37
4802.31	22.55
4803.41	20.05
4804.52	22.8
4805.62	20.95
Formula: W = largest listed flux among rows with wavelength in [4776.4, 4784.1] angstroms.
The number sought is 22.94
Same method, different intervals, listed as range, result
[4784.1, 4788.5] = 22.28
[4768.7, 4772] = 21.52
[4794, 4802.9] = 22.55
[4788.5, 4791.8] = 21.37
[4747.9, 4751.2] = 21.5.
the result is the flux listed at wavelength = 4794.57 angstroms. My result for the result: 21.01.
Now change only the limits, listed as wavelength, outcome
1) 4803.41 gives 20.05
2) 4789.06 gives 18.87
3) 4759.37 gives 20.86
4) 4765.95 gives 19.24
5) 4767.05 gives 20.77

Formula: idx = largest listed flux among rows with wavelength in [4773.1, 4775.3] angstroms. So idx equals 23.48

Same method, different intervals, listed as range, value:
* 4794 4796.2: 21.01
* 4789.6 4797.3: 22.52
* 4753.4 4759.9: 21.65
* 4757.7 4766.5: 21.08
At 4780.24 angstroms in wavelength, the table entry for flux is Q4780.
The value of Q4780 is 21.25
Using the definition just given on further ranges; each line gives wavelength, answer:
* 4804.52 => 22.8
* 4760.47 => 21.08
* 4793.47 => 22.52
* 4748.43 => 20.32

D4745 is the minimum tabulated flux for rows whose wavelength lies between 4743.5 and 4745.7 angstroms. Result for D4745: 19.89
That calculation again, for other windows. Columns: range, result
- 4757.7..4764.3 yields 19.34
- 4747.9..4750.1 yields 18.75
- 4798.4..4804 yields 20.05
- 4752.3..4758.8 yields 19.21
